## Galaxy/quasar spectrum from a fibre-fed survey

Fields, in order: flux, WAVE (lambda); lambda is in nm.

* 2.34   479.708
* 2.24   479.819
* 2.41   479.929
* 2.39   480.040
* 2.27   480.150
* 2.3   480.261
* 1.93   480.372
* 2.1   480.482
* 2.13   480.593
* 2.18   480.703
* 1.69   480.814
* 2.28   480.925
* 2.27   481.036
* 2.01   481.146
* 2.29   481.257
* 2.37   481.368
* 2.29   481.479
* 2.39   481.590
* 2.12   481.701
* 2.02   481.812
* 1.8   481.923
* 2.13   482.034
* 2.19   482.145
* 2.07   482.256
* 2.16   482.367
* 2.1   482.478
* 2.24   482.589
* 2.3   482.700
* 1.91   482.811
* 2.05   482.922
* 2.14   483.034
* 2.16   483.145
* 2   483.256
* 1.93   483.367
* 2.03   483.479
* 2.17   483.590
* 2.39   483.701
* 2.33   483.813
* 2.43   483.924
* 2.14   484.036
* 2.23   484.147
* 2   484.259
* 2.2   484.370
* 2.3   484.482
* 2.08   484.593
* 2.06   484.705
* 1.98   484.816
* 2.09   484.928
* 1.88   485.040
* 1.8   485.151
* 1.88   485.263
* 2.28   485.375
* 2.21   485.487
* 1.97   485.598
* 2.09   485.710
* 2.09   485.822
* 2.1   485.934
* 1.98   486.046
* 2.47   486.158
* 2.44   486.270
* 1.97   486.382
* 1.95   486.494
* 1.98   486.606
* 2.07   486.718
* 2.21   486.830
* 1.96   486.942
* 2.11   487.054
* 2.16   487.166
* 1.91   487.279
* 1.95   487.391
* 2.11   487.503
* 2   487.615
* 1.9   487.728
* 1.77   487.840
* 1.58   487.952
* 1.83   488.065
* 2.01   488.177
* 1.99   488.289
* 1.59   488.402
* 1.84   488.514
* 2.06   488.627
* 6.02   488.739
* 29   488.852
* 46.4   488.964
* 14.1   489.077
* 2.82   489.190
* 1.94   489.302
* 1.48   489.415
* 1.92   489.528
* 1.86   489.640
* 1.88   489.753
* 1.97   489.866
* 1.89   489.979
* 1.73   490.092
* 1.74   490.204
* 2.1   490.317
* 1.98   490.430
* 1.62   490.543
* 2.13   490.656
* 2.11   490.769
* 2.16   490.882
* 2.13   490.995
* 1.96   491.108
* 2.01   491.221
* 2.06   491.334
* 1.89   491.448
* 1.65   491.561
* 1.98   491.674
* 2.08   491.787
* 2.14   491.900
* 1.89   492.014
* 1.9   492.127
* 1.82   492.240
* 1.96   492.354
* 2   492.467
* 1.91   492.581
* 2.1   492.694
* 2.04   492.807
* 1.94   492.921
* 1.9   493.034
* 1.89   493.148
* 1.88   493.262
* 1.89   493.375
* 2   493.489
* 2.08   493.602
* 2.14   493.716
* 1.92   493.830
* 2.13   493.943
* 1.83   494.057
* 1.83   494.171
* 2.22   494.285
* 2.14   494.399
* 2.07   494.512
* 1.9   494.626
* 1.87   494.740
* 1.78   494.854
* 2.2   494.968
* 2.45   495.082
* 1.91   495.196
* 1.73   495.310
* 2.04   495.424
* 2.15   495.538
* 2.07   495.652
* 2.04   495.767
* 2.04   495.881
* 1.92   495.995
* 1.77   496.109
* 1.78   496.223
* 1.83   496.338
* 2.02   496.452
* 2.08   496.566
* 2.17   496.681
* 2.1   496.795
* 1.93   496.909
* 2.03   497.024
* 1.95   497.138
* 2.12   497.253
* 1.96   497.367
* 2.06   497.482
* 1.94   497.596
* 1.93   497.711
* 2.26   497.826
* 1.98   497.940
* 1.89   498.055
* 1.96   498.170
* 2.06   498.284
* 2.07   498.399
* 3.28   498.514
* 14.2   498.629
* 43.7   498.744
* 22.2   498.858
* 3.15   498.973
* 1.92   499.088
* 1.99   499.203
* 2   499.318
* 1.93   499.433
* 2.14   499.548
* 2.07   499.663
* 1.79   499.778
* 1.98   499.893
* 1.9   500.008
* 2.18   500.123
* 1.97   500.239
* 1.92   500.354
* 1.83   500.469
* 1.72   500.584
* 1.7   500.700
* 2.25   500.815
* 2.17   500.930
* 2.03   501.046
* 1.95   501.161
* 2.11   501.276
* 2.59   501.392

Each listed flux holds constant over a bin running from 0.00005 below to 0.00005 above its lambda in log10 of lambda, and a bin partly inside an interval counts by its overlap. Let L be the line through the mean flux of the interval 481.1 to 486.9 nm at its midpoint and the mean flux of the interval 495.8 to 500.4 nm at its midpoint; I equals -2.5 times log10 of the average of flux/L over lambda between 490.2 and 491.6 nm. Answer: 0.45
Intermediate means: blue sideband 2.12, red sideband 3.9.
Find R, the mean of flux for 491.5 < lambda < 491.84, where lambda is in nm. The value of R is 1.9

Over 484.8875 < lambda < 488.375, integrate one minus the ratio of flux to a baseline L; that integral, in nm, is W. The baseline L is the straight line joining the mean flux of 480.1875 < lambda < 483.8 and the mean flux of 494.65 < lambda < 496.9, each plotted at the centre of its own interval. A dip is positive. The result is 0.11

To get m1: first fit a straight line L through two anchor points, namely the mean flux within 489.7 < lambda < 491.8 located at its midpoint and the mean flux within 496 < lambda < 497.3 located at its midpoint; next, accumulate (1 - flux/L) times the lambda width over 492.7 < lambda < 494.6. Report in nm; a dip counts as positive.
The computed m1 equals -0.03 nm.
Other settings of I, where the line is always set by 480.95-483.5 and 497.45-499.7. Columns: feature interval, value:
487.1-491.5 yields -0.13 mag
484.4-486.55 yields 0.35 mag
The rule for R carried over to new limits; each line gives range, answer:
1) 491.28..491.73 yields 1.89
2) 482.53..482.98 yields 2.12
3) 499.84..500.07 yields 1.95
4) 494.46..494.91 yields 1.9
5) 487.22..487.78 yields 1.97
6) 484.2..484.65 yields 2.14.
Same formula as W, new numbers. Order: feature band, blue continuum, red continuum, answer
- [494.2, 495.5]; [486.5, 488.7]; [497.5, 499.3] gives 0.800 nm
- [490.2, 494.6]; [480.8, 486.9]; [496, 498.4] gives 0.123 nm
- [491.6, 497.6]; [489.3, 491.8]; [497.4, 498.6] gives 0.545 nm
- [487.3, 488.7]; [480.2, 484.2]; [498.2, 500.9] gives 0.547 nm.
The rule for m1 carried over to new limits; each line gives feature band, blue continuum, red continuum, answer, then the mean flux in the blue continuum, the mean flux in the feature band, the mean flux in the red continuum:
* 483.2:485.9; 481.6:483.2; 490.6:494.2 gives -0.03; 2.11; 2.11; 1.98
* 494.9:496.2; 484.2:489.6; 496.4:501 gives 0.63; 3.85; 2.02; 3.91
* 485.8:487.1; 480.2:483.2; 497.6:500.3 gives 0.38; 2.13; 2.11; 5.25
